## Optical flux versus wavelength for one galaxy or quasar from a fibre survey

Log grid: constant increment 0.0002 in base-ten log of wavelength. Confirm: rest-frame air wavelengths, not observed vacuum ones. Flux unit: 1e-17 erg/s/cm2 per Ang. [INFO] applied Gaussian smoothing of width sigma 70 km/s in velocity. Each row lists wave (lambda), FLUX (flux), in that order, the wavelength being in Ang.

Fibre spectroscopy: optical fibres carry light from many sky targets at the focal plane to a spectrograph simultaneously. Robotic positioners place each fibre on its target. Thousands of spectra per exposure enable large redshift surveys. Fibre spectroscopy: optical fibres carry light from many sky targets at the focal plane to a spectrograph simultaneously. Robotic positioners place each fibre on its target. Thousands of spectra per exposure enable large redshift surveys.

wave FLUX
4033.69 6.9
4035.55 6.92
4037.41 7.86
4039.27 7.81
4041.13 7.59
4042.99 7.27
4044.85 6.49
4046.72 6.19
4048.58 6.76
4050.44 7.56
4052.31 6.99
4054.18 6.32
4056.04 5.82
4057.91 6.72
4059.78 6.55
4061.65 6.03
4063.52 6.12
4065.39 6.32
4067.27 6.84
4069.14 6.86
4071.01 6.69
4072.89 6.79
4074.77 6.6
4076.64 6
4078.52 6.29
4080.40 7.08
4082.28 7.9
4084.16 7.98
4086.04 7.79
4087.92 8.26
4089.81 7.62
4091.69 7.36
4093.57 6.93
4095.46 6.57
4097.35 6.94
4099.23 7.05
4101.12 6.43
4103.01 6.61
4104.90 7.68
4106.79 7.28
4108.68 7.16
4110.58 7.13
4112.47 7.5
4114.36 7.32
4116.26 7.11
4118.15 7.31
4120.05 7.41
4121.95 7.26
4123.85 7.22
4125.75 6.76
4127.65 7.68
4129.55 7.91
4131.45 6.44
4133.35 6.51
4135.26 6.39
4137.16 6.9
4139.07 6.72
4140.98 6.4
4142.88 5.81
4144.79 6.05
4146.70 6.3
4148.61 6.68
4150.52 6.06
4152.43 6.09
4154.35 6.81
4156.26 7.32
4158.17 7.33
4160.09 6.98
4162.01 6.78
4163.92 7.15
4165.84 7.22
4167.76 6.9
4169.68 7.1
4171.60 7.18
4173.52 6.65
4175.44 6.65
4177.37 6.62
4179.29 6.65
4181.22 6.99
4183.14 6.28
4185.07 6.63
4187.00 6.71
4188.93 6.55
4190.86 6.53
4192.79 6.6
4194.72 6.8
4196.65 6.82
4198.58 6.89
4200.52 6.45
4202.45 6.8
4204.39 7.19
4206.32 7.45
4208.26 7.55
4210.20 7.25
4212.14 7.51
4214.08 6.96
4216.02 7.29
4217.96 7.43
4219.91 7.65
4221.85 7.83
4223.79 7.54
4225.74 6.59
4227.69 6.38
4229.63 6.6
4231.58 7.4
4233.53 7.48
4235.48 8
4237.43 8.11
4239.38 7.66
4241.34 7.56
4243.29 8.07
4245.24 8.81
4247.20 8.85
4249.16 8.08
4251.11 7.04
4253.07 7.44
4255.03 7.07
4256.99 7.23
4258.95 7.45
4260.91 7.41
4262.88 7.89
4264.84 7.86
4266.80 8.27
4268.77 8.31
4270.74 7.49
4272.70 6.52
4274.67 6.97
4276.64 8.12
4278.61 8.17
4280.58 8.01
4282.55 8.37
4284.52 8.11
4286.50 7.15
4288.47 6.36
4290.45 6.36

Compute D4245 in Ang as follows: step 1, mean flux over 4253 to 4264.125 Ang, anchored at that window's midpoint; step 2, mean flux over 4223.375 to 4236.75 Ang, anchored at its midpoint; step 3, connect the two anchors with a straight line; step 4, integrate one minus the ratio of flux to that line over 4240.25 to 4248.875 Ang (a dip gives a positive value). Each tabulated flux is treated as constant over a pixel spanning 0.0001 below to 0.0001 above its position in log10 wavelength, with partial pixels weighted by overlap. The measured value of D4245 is -1.2 Ang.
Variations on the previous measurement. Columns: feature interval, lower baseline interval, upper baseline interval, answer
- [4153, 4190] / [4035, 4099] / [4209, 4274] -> 2.2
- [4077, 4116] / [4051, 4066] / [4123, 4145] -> -3.9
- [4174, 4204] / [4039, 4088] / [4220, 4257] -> 2.8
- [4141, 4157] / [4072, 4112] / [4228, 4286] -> 2.1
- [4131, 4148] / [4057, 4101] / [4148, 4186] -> 1.1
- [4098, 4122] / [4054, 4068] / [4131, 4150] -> -3.0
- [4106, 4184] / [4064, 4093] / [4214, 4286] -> 4.4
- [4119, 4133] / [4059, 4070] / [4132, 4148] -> -1.8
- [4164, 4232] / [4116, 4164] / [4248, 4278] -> 1.9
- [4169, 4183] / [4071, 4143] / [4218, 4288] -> 1.0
